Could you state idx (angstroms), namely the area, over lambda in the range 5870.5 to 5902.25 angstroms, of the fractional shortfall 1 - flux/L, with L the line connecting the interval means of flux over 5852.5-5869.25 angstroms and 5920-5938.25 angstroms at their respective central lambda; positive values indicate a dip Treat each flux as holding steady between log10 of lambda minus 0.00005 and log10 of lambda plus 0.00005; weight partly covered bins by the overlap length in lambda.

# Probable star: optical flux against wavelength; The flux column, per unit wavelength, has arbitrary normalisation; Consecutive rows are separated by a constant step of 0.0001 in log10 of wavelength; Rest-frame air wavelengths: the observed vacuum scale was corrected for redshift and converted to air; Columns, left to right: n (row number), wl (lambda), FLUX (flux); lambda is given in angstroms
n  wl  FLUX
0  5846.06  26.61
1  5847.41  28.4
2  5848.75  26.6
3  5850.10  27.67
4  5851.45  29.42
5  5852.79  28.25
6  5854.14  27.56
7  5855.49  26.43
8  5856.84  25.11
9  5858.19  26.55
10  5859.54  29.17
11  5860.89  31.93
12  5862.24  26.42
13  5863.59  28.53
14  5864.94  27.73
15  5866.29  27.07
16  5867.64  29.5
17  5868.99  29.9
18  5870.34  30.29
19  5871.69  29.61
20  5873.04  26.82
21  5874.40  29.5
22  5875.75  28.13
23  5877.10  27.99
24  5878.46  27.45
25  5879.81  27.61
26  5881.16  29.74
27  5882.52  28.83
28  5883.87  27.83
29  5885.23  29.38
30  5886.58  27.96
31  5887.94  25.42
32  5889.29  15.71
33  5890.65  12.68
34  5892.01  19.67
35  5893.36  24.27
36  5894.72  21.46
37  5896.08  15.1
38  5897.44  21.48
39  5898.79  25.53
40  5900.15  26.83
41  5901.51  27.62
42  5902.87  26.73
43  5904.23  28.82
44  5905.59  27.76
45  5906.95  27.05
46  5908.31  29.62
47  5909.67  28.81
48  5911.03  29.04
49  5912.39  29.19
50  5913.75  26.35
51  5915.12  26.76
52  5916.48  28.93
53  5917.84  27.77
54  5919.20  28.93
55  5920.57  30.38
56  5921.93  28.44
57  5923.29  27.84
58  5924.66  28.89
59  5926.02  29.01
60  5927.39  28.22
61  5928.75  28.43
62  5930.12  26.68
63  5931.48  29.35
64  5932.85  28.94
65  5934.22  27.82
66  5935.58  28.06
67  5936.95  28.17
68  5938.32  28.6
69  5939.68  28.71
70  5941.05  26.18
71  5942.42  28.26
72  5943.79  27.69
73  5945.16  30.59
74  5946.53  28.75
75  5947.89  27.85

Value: 3.4 angstroms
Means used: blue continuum 28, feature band 25.2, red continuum 28.5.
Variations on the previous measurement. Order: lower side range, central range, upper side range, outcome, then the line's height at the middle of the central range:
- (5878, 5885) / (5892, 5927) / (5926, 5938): 1.90 angstroms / 28.3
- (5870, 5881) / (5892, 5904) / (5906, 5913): 2.11 angstroms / 28.6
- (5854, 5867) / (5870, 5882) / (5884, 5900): -1.75 angstroms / 24.9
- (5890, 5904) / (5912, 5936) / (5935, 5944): -2.26 angstroms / 25.9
